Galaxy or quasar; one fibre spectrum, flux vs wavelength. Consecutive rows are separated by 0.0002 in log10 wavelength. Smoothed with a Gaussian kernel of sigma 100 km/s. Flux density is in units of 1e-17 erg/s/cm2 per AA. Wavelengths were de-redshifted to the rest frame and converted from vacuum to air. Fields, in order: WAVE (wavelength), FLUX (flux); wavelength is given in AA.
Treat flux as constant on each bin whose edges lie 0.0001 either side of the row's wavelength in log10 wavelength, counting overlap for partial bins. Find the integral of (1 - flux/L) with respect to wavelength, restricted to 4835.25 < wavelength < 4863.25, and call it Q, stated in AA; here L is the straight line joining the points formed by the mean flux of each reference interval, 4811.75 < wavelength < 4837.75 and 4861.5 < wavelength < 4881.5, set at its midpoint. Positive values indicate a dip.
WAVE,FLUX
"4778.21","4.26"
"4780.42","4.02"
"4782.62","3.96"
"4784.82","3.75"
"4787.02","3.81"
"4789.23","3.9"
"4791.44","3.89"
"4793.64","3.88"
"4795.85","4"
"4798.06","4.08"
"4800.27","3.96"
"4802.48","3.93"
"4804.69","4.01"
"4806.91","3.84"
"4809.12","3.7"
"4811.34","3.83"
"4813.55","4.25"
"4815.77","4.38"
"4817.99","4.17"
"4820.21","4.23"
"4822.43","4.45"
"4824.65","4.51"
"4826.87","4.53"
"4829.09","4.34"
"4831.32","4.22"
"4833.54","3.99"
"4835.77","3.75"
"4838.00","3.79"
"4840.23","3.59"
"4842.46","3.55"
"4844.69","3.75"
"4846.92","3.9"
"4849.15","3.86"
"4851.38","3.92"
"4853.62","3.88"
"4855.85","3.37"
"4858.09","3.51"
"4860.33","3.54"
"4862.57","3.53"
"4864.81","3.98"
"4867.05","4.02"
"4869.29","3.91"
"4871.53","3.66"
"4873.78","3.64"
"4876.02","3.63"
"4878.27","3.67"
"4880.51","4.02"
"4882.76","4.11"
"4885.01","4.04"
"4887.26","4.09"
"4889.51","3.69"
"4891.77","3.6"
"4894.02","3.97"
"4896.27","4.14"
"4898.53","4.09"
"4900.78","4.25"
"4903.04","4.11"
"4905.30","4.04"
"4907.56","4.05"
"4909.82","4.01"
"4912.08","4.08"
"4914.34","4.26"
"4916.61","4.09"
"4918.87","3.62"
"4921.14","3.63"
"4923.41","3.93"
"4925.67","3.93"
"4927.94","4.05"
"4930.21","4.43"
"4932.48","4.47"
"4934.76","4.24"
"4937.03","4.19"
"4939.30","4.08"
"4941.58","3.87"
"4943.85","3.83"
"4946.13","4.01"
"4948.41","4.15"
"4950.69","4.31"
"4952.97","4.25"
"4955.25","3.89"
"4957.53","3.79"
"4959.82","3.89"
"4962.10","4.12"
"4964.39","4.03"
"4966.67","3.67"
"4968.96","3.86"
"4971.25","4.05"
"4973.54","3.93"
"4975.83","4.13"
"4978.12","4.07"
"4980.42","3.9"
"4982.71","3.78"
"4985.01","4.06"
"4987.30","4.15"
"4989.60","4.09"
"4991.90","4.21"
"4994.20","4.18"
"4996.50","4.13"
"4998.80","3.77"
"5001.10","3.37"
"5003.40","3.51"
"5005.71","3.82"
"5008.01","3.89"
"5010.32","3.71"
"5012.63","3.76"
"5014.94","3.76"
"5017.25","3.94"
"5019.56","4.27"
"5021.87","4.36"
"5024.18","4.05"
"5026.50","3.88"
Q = 2.2 AA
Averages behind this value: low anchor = 4.23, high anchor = 3.78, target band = 3.69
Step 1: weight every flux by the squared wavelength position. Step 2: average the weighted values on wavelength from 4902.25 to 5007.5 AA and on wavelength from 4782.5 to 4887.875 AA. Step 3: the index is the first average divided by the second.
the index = 1.07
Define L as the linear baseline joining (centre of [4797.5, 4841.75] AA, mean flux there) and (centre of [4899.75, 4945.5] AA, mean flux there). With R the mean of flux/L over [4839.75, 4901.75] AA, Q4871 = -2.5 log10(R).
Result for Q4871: 0.07 mag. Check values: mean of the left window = 4.07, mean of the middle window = 3.82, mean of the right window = 4.06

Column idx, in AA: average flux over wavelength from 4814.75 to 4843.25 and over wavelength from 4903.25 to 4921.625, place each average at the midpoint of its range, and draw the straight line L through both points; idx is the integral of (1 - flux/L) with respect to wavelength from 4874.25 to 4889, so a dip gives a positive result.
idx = 0.5 AA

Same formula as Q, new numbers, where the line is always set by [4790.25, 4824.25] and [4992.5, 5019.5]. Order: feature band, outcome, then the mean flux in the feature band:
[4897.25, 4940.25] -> -1.7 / 4.08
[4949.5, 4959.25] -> -0.4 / 4.05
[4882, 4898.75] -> 0.0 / 3.96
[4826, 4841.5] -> 0.0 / 4.02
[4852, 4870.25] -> 1.2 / 3.72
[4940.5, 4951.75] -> -0.4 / 4.03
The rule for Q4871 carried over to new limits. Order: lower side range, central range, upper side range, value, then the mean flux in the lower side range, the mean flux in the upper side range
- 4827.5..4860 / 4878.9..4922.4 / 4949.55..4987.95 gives -0.03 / 3.82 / 3.99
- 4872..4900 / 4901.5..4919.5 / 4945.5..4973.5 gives -0.03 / 3.89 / 4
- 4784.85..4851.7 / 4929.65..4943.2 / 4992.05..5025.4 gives -0.07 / 4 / 3.9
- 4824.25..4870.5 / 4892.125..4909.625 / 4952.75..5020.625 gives -0.05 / 3.87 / 3.93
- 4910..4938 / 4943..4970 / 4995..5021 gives 0.00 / 4.07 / 3.82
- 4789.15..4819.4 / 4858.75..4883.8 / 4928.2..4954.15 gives 0.08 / 3.99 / 4.16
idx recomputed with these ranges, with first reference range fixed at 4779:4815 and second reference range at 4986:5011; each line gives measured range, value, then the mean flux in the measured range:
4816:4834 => -1.8 AA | 4.32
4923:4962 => -1.7 AA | 4.08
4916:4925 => 0.2 AA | 3.81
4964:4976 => -0.1 AA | 3.93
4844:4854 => 0.1 AA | 3.87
